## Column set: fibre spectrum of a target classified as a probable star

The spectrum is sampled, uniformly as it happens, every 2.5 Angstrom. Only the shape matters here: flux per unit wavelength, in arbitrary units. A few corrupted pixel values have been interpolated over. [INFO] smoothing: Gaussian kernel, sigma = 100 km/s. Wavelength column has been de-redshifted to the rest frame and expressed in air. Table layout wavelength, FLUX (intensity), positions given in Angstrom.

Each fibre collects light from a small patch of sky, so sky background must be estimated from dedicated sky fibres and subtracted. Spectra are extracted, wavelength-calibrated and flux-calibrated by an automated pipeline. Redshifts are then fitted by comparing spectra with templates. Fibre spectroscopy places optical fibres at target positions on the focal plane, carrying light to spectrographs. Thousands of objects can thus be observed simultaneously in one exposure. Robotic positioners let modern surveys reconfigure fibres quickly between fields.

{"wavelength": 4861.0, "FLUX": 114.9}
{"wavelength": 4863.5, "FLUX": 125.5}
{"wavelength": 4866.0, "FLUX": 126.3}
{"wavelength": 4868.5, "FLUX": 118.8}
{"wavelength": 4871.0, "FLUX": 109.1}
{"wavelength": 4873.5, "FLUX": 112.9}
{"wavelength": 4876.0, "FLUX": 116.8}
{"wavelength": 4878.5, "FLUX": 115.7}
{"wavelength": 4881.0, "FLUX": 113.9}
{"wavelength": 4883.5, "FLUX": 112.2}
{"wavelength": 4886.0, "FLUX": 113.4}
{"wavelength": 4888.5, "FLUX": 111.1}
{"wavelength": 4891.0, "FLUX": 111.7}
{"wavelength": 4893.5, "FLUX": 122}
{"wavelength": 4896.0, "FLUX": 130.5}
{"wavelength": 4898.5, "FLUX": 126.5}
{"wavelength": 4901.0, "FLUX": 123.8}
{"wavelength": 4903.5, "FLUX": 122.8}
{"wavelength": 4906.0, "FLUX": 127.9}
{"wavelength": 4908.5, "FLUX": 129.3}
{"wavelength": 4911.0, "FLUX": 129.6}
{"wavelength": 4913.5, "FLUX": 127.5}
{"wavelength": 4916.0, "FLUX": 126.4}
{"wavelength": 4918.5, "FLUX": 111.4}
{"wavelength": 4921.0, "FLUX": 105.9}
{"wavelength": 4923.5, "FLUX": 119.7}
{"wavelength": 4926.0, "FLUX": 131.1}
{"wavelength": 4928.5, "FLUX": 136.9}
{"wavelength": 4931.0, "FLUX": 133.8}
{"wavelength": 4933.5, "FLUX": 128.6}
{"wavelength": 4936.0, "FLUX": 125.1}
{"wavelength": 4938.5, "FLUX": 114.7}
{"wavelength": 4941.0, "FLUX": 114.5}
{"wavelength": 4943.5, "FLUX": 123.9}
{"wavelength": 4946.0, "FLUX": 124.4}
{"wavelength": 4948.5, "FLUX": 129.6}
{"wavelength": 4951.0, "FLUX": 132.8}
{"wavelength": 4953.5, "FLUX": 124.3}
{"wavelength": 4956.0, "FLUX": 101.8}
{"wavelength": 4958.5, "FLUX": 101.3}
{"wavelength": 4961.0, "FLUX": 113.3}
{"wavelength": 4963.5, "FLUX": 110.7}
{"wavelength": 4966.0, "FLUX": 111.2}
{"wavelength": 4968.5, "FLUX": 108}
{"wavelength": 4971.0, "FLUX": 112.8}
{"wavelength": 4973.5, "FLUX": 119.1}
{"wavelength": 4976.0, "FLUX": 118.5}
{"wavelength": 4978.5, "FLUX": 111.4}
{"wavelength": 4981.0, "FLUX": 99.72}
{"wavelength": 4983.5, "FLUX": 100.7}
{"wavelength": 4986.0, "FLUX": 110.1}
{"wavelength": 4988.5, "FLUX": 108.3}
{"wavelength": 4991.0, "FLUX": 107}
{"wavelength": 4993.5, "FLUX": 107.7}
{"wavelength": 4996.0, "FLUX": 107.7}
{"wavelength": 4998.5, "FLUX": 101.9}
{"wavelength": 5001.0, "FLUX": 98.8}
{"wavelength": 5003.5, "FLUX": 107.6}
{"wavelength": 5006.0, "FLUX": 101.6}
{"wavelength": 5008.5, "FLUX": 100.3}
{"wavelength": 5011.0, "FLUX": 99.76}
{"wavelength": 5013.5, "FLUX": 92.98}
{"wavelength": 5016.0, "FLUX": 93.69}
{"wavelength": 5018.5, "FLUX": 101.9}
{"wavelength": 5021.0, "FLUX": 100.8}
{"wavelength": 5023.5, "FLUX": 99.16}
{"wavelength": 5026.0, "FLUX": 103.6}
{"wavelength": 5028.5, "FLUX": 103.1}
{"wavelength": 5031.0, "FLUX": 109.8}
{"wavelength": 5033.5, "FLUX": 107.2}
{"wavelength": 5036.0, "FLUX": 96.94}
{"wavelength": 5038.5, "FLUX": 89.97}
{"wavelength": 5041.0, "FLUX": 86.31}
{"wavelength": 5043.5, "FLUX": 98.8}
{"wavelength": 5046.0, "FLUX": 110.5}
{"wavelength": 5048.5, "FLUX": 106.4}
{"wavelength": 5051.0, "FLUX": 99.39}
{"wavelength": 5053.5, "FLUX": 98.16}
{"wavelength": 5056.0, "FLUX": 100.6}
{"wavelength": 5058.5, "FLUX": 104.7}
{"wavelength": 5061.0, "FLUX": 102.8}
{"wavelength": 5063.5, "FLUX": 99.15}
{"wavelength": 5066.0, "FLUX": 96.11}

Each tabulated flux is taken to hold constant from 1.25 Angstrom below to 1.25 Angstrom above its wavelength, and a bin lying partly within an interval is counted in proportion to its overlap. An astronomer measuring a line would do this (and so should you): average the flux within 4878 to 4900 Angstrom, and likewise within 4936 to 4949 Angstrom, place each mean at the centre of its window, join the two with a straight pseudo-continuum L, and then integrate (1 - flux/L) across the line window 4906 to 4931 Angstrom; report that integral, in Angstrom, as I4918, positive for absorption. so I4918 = -1.1 Angstrom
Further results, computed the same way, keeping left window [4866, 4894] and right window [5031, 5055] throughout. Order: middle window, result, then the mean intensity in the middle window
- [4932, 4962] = -3.07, 120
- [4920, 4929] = -0.99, 123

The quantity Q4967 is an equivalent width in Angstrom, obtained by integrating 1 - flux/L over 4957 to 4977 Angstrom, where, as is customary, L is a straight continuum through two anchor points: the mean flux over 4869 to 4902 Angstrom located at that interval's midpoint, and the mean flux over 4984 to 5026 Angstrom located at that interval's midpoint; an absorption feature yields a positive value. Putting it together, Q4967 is -0.9 Angstrom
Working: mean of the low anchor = 117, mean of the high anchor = 102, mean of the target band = 112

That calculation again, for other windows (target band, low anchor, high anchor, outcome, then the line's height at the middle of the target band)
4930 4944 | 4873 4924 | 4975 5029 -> -1.2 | 114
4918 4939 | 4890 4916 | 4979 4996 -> -0.8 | 120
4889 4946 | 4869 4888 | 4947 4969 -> -4.7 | 114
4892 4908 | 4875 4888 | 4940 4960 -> -1.4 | 115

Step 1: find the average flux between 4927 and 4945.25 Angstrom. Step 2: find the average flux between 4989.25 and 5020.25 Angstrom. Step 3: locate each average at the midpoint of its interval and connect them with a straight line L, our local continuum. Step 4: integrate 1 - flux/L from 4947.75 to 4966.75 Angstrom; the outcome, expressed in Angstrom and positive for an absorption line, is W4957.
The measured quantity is 0.5 Angstrom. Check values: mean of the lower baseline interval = 125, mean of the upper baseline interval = 102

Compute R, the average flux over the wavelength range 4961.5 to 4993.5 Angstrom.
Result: 110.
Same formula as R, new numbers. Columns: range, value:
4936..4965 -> 118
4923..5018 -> 113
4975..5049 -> 103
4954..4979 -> 111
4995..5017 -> 100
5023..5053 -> 101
